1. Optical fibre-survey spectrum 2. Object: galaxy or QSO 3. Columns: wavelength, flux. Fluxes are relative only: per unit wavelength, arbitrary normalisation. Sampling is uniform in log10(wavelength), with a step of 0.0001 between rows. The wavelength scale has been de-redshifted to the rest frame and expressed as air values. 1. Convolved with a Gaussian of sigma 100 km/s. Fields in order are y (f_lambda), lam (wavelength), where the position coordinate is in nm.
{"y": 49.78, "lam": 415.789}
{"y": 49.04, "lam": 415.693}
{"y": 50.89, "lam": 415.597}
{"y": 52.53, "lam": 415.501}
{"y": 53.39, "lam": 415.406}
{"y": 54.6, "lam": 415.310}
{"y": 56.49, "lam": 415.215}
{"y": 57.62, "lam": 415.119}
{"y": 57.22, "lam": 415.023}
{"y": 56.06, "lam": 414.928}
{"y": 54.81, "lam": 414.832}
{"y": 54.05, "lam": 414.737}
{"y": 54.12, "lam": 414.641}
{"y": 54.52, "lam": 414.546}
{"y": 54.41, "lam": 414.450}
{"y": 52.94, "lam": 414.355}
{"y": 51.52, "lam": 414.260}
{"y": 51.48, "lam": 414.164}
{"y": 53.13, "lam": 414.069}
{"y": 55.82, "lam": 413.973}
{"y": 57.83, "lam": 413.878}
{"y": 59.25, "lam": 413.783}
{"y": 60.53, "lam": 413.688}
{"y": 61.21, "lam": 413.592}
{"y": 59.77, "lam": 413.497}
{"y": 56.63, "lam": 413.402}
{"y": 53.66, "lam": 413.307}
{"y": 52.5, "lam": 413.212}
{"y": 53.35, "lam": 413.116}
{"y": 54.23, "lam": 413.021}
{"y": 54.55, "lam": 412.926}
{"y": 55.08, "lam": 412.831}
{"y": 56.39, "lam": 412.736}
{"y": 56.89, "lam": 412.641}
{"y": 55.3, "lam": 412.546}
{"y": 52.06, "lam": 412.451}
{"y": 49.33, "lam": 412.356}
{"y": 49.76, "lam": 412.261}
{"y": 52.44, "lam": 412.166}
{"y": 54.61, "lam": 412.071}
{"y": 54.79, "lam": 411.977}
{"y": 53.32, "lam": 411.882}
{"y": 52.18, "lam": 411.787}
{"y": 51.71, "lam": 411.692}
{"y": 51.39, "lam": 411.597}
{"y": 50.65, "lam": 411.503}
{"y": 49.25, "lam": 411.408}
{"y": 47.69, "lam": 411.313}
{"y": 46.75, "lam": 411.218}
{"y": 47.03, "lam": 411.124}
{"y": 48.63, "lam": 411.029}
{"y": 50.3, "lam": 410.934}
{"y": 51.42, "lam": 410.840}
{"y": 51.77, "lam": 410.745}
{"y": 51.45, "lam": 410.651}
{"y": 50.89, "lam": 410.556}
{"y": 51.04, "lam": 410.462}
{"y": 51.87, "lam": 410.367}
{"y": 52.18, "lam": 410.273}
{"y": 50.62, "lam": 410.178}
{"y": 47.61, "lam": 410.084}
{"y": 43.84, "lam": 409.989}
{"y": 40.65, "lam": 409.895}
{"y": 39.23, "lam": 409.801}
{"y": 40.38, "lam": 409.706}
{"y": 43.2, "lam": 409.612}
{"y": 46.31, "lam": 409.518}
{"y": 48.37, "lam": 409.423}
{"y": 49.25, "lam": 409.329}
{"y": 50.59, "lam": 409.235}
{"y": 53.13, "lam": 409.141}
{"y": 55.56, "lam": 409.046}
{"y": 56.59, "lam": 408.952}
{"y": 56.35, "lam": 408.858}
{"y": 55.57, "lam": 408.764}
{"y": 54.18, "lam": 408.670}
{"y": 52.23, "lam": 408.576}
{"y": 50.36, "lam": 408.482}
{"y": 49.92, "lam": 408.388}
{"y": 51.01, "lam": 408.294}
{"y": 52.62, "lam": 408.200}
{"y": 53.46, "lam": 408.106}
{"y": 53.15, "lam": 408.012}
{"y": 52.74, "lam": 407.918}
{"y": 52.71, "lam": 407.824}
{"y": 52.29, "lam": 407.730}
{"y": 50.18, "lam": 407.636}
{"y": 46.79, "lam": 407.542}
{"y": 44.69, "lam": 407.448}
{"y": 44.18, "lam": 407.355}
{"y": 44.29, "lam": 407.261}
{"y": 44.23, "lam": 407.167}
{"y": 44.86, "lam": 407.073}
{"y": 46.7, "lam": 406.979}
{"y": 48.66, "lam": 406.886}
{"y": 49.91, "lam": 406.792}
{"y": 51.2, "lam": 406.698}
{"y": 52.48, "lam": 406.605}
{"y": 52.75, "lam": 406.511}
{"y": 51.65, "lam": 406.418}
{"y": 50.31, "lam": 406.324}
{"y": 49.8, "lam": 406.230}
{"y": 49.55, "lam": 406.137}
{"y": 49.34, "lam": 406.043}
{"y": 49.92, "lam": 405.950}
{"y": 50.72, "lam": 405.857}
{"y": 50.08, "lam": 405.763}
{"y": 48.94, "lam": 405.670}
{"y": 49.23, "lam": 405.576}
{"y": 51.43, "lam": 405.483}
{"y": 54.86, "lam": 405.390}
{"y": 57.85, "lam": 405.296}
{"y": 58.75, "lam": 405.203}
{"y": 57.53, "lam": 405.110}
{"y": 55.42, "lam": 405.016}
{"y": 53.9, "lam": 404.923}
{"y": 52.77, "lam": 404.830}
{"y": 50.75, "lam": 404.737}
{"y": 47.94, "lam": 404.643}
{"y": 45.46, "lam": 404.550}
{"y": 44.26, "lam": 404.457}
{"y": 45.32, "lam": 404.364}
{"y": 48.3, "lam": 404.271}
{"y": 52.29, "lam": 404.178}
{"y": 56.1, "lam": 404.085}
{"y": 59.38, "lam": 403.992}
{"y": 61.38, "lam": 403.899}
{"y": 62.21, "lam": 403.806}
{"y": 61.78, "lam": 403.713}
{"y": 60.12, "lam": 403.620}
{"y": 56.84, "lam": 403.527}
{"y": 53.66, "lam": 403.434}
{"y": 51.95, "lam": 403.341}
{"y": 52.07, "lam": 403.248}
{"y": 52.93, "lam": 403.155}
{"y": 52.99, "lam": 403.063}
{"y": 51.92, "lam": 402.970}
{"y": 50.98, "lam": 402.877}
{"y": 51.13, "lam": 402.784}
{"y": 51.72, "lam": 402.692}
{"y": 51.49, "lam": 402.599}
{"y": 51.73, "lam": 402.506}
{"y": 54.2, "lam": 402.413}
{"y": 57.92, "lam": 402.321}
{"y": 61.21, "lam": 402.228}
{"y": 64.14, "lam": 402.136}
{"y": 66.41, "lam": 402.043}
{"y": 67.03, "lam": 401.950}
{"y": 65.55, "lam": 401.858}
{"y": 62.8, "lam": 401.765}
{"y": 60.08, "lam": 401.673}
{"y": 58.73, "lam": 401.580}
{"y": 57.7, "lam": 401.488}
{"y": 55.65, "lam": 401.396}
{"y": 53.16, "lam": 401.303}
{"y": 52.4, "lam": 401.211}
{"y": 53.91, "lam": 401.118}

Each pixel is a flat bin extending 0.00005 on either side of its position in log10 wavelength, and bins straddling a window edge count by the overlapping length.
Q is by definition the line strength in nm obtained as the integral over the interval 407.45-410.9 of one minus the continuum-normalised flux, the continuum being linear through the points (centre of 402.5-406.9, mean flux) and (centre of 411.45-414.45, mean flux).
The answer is 0.215 nm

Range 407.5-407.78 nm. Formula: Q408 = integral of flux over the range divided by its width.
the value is 49.8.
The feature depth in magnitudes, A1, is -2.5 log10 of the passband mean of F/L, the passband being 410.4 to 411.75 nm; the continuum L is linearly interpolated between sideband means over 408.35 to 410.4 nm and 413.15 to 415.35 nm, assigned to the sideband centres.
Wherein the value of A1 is 0.03 mag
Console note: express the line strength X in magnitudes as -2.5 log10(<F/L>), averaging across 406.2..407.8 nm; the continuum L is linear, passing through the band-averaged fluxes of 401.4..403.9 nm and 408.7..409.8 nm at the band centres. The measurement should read 0.09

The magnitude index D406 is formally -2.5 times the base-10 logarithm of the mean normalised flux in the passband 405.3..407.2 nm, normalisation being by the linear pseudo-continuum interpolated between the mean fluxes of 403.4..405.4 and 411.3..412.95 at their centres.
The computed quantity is 0.08 mag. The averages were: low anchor 54.4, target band 50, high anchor 52.7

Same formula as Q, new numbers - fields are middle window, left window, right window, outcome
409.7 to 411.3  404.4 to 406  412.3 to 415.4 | 0.17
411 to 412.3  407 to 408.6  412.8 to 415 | 0.06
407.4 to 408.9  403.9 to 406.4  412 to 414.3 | 0.03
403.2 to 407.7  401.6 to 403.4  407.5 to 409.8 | 0.20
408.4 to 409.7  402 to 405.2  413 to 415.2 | 0.09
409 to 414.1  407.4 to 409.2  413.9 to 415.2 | 0.18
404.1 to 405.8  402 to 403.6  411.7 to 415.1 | 0.11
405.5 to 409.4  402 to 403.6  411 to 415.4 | 0.28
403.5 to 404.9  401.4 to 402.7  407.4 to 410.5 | 0.07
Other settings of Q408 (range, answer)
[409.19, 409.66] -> 47.6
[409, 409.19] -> 54.1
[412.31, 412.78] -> 54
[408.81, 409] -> 56.6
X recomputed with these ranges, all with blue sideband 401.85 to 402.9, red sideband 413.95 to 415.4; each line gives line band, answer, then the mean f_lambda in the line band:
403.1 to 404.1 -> 0.00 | 57.1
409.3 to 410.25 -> 0.23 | 45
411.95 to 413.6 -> 0.01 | 54.5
